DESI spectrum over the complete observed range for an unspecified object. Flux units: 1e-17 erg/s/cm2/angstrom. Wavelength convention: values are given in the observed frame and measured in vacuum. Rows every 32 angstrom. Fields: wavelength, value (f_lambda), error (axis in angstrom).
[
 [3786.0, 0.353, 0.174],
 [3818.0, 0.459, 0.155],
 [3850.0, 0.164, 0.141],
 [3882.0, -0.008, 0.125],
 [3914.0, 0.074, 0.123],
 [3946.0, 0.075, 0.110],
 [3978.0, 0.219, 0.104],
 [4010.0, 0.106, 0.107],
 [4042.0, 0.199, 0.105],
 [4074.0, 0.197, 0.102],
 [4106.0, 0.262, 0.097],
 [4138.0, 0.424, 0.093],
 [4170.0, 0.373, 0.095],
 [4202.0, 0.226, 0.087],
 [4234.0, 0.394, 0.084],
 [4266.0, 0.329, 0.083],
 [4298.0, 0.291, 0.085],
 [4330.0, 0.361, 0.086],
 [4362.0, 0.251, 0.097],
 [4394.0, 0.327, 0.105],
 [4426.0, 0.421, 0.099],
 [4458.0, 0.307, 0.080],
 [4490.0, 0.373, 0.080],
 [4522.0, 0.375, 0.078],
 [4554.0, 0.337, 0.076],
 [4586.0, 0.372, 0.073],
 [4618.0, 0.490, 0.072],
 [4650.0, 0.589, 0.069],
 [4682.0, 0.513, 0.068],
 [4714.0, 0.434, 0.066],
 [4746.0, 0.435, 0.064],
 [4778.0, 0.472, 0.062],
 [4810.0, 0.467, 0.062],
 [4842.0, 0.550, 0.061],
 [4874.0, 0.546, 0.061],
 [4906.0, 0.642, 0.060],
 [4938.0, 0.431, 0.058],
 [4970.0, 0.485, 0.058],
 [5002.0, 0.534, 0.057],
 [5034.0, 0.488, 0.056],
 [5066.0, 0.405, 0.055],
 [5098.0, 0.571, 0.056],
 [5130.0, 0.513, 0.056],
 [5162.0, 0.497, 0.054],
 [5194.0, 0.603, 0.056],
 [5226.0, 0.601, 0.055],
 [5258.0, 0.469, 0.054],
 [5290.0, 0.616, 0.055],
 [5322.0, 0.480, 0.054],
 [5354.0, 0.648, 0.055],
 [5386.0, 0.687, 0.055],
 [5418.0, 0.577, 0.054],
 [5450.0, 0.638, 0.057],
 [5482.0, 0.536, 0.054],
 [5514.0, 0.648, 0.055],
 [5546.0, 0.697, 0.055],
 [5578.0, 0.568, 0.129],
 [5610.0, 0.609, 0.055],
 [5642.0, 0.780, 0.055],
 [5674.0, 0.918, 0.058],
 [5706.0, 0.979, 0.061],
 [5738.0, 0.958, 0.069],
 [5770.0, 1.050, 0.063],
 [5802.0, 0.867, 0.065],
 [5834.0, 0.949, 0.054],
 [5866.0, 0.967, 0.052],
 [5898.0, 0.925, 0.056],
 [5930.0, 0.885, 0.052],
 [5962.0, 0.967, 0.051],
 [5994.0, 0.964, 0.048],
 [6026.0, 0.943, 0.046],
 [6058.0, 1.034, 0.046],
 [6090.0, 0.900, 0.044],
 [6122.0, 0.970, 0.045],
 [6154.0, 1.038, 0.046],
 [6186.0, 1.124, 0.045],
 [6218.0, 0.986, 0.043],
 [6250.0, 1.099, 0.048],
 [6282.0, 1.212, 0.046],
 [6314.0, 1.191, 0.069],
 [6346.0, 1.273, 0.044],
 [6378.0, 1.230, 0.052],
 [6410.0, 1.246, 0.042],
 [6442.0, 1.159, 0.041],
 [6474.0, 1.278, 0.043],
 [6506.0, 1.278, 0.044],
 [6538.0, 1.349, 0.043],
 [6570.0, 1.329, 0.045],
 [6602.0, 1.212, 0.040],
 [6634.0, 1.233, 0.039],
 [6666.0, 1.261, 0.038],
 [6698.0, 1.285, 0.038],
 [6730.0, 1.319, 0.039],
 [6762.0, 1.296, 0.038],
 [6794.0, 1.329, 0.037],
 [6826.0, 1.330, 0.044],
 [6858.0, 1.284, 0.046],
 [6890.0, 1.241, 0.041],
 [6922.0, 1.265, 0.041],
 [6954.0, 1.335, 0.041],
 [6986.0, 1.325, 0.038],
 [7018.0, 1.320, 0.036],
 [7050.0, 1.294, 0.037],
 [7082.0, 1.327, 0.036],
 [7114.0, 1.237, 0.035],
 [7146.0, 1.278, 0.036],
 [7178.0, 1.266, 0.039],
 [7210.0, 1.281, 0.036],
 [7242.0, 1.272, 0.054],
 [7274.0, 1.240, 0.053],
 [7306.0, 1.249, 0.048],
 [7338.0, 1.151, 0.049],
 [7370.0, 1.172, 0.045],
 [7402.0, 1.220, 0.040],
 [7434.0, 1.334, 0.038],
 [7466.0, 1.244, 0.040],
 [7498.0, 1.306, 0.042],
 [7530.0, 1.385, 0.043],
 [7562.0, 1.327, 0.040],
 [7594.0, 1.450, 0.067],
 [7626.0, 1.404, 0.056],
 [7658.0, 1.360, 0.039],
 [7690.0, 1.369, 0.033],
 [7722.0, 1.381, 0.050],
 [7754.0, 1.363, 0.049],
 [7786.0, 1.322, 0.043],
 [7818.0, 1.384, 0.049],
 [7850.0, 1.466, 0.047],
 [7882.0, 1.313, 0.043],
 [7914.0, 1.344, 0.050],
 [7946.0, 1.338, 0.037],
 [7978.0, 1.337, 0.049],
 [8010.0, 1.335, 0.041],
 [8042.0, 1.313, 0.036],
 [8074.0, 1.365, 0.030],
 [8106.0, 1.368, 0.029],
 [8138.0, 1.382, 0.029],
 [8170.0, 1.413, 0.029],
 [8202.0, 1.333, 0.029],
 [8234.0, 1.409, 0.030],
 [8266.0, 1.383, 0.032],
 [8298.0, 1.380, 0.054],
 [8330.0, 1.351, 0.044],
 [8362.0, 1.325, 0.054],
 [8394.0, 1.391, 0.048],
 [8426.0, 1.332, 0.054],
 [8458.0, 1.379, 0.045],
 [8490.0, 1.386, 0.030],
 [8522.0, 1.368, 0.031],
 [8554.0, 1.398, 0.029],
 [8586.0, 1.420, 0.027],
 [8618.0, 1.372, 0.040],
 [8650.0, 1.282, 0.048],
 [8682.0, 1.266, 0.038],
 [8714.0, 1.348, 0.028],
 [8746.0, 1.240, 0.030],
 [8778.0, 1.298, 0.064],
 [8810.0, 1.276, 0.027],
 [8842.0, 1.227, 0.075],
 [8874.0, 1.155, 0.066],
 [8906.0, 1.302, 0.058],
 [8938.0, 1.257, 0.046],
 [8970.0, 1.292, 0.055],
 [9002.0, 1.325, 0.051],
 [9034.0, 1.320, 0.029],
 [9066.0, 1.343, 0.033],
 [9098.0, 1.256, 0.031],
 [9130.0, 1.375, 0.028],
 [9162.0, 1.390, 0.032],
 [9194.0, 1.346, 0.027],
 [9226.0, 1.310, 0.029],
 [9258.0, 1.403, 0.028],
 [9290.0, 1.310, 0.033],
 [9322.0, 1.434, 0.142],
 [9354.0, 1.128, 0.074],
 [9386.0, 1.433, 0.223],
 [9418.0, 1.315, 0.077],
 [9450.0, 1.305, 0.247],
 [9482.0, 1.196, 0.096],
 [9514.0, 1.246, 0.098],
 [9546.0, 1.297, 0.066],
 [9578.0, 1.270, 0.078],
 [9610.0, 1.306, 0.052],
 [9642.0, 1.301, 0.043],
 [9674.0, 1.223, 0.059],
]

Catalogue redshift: 0.417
